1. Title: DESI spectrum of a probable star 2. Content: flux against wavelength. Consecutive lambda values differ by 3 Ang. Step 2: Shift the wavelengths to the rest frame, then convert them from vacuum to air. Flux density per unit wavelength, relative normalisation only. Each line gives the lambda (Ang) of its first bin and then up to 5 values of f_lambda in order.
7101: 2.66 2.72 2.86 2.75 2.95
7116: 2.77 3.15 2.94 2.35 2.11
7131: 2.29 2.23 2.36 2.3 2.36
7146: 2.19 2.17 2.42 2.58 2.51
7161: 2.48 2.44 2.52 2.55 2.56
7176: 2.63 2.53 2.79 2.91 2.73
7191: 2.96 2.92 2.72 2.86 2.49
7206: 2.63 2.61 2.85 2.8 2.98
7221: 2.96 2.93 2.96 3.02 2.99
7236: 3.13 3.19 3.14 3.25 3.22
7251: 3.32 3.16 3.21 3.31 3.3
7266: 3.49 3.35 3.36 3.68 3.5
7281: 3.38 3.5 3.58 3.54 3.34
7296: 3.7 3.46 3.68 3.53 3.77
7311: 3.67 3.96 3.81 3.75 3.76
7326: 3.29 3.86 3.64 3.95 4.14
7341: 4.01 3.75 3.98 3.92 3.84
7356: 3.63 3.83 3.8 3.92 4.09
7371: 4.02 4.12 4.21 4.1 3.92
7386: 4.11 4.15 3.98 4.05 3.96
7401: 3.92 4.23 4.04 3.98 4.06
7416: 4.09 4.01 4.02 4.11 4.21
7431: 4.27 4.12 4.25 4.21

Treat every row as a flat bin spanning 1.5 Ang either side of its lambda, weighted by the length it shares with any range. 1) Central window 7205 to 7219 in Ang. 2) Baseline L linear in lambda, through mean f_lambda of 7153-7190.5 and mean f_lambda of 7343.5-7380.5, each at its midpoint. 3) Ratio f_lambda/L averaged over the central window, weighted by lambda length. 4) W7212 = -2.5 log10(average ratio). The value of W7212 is 0.05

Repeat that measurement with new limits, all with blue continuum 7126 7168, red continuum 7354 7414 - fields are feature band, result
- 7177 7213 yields -0.03 mag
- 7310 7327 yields -0.05 mag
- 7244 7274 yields -0.06 mag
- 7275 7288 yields -0.07 mag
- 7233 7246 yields -0.06 mag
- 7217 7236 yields -0.03 mag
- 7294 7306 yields -0.05 mag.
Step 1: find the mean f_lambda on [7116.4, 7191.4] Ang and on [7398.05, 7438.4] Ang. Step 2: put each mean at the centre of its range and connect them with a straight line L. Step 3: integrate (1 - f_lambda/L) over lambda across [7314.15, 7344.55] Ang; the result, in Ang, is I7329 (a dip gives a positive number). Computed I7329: -2.0 Ang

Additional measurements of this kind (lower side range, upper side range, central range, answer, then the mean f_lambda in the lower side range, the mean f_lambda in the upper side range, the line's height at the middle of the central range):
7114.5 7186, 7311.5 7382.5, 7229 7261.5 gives -0.1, 2.5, 3.88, 3.17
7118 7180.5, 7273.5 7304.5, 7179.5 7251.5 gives 1.1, 2.45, 3.54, 2.97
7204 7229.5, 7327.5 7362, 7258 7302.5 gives -1.6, 2.84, 3.87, 3.35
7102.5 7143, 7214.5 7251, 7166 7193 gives 1.4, 2.59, 3.07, 2.84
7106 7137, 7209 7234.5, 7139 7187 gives 4.3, 2.62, 2.92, 2.74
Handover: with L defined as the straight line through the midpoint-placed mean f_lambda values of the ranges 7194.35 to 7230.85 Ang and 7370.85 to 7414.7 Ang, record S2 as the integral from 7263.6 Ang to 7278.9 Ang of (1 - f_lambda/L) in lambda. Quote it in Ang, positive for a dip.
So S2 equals -1.2 Ang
